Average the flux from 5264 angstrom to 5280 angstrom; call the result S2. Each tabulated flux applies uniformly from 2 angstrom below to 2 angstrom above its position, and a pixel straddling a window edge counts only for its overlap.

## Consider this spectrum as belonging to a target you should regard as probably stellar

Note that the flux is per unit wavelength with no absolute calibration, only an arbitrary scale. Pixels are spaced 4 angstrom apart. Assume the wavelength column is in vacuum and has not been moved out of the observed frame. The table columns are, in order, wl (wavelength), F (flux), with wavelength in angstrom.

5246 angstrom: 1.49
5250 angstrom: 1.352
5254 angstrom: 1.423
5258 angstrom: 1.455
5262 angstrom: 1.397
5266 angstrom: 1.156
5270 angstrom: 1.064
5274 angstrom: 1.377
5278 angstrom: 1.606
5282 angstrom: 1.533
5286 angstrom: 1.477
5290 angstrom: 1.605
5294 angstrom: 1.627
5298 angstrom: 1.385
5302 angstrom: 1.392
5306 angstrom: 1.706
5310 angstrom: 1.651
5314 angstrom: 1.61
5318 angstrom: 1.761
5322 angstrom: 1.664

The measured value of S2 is 1.3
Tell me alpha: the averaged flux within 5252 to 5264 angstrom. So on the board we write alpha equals 1.43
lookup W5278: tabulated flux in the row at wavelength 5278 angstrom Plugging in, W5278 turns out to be 1.606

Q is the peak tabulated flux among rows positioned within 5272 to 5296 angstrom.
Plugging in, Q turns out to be 1.627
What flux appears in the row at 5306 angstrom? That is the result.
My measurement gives 1.706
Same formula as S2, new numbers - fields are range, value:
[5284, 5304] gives 1.5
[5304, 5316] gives 1.66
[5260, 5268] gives 1.28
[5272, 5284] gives 1.51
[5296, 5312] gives 1.53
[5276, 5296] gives 1.57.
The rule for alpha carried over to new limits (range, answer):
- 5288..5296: 1.62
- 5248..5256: 1.39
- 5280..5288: 1.5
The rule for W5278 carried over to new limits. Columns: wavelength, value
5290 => 1.605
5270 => 1.064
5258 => 1.455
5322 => 1.664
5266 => 1.156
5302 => 1.392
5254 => 1.423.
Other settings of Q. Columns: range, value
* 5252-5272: 1.455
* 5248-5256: 1.423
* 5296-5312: 1.706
